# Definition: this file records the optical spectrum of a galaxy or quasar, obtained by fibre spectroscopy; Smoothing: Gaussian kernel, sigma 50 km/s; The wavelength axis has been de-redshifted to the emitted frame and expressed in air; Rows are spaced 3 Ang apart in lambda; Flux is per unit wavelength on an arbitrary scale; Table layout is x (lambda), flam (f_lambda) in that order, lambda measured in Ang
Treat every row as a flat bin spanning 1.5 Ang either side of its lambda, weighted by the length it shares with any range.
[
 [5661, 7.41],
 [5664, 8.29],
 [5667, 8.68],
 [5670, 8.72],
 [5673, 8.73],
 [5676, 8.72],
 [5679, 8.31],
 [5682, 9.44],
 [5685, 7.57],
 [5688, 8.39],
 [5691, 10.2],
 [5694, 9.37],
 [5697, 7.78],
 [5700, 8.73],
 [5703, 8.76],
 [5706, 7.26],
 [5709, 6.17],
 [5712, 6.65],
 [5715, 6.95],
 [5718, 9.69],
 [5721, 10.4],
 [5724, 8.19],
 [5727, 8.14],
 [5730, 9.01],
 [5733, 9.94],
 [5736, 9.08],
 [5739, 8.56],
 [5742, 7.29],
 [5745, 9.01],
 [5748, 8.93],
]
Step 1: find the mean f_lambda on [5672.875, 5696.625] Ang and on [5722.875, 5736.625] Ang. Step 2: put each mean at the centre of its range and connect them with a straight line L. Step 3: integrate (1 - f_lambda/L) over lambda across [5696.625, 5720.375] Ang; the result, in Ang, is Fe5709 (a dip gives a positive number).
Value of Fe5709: 2.7 Ang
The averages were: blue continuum 8.8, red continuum 8.88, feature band 7.84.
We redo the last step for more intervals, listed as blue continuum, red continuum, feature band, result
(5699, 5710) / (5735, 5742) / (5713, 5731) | -1.2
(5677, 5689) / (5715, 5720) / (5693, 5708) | 0.7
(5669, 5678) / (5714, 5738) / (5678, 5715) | 2.7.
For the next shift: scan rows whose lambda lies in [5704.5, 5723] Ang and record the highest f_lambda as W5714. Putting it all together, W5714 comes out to 10.4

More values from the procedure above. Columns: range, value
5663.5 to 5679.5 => 8.73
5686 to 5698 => 10.2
